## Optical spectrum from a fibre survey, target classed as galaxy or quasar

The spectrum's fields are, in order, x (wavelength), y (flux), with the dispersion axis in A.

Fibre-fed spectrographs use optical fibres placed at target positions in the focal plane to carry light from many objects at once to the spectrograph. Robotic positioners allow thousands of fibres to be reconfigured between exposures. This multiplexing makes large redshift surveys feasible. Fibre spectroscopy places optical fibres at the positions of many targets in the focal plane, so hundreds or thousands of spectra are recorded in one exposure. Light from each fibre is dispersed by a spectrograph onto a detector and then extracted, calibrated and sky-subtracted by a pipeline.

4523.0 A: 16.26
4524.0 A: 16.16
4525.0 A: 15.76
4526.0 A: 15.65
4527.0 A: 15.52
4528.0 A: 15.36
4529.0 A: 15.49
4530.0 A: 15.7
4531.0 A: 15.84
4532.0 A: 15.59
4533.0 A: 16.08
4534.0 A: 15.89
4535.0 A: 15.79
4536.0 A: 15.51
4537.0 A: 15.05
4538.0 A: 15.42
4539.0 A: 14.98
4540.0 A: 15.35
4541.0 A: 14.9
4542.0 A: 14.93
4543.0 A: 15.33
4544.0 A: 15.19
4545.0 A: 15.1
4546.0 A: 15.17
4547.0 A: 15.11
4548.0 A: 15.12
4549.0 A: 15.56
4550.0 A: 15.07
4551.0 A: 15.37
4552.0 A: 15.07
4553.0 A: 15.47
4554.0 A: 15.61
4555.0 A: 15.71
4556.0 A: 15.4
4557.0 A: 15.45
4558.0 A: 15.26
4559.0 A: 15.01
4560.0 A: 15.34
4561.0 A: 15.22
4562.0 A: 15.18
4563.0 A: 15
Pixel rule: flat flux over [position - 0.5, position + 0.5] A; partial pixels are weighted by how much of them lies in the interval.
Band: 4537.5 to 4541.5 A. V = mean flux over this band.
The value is 15.2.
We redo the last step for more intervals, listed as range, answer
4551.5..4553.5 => 15.3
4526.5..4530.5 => 15.5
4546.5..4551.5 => 15.2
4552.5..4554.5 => 15.5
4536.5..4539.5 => 15.2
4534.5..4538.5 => 15.4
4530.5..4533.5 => 15.8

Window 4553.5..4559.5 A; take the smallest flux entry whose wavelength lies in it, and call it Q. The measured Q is 15.01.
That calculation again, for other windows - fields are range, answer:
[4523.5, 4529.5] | 15.36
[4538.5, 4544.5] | 14.9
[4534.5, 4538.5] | 15.05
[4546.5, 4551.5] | 15.07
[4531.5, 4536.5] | 15.51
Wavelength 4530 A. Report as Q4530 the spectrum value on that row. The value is 15.7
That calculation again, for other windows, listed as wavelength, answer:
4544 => 15.19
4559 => 15.01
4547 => 15.11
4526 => 15.65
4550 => 15.07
